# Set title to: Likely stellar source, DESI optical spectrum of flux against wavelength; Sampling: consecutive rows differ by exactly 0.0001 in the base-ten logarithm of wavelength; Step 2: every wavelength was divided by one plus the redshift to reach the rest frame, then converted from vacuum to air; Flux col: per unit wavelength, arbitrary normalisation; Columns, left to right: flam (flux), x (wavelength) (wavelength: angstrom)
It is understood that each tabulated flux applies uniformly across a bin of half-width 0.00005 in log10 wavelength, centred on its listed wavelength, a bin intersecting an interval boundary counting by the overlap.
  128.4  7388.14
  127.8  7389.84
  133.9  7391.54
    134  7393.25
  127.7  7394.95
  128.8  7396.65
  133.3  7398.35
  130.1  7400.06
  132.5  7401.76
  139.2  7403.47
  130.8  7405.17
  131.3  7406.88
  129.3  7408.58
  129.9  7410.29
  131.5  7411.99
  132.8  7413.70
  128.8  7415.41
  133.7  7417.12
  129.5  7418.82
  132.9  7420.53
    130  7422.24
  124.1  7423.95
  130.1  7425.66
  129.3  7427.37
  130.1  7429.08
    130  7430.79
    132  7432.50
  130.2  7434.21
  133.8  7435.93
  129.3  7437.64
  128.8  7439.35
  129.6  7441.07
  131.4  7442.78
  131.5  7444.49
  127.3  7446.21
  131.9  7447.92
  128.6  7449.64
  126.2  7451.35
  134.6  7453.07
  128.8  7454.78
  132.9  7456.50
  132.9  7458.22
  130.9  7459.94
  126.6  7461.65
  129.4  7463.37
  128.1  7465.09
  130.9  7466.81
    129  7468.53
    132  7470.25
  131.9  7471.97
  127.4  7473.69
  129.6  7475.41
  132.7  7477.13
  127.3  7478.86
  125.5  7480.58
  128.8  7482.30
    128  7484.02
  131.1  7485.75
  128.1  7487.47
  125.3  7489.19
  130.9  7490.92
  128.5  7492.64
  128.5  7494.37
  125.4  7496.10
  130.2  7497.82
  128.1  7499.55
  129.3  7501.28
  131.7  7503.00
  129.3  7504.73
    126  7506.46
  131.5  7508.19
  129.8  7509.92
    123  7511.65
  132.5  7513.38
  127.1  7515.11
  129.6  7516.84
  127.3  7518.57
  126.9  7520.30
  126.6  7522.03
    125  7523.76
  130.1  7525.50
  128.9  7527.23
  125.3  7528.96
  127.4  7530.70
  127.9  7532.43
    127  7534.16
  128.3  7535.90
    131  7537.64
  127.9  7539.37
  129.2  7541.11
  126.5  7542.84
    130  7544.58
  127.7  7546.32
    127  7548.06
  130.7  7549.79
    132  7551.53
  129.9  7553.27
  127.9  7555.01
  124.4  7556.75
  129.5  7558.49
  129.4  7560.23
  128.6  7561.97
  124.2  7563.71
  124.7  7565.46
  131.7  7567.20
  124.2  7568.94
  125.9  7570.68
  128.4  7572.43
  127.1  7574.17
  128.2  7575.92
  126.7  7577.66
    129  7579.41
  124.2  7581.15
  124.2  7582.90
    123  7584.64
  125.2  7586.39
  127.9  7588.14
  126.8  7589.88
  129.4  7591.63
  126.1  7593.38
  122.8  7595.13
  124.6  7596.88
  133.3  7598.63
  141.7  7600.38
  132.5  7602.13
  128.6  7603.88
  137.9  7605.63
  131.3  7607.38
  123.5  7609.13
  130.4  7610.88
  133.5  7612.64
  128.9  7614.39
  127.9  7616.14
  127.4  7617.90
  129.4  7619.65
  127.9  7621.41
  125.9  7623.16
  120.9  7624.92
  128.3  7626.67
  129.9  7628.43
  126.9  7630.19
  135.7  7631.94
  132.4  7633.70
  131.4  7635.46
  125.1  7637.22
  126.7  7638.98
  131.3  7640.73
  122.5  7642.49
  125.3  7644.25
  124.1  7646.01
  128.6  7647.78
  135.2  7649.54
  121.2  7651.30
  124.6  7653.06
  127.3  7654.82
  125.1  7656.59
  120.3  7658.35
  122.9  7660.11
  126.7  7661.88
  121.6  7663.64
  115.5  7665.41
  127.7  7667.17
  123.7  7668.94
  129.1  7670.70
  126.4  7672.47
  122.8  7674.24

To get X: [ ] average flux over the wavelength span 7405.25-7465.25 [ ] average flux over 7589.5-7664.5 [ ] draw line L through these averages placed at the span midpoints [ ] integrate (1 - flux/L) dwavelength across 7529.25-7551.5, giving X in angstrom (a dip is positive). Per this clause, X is 0.1 angstrom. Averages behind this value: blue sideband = 130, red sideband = 128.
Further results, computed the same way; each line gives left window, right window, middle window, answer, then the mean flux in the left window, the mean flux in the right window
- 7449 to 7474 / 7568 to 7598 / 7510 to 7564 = -0.19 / 130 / 126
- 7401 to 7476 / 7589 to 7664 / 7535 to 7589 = 0.55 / 130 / 128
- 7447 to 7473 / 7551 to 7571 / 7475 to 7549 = 0.37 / 130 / 128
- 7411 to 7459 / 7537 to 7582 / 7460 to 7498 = 0.19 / 130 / 128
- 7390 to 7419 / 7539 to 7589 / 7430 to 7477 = 0.02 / 132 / 127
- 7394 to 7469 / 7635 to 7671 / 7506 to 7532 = 0.13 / 130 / 125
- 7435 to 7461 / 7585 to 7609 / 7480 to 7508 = 0.36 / 131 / 130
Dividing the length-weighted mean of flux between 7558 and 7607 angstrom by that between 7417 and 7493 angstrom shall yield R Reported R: 0.99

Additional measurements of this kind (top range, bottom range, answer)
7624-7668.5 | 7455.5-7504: 0.98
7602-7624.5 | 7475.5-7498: 1.01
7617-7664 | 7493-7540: 0.99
